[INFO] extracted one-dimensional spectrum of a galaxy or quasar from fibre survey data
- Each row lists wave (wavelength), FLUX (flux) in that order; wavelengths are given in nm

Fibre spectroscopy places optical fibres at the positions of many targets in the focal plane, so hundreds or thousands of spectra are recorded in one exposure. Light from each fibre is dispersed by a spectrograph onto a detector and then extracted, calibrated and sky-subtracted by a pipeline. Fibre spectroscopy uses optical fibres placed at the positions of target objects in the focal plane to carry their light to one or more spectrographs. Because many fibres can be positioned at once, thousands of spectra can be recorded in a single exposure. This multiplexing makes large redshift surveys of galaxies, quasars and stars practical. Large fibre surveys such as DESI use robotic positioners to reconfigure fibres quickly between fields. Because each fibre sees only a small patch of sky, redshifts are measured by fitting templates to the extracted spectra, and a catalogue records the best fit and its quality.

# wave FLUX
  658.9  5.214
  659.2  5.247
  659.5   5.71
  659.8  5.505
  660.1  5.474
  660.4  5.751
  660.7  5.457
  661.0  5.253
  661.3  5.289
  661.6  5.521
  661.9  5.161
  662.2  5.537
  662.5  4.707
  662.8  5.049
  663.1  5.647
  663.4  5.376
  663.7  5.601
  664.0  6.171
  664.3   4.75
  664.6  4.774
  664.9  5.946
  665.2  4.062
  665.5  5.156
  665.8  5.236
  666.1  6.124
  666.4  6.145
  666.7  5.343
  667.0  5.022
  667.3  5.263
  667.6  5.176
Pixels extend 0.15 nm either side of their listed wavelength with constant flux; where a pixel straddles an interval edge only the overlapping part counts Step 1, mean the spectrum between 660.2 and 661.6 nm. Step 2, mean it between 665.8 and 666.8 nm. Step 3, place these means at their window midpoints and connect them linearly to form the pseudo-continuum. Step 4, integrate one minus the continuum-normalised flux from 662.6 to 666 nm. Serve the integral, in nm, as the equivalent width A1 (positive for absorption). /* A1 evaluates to 0.25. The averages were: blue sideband 5.45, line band 5.26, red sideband 5.8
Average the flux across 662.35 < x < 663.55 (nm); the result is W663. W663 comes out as 5.19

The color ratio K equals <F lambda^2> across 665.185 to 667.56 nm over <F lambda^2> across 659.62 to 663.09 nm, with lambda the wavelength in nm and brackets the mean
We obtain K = 1.02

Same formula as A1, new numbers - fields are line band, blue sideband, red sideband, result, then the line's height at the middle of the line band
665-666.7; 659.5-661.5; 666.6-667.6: -0.04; 5.25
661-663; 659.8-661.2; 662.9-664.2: 0.12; 5.56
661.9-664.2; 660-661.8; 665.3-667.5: 0.01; 5.44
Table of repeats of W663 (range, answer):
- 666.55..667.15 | 5.18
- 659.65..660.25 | 5.49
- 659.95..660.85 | 5.56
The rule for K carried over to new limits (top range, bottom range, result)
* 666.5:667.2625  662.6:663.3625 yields 1.00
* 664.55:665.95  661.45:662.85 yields 0.98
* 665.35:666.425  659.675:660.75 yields 1.03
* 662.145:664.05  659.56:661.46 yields 1.00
